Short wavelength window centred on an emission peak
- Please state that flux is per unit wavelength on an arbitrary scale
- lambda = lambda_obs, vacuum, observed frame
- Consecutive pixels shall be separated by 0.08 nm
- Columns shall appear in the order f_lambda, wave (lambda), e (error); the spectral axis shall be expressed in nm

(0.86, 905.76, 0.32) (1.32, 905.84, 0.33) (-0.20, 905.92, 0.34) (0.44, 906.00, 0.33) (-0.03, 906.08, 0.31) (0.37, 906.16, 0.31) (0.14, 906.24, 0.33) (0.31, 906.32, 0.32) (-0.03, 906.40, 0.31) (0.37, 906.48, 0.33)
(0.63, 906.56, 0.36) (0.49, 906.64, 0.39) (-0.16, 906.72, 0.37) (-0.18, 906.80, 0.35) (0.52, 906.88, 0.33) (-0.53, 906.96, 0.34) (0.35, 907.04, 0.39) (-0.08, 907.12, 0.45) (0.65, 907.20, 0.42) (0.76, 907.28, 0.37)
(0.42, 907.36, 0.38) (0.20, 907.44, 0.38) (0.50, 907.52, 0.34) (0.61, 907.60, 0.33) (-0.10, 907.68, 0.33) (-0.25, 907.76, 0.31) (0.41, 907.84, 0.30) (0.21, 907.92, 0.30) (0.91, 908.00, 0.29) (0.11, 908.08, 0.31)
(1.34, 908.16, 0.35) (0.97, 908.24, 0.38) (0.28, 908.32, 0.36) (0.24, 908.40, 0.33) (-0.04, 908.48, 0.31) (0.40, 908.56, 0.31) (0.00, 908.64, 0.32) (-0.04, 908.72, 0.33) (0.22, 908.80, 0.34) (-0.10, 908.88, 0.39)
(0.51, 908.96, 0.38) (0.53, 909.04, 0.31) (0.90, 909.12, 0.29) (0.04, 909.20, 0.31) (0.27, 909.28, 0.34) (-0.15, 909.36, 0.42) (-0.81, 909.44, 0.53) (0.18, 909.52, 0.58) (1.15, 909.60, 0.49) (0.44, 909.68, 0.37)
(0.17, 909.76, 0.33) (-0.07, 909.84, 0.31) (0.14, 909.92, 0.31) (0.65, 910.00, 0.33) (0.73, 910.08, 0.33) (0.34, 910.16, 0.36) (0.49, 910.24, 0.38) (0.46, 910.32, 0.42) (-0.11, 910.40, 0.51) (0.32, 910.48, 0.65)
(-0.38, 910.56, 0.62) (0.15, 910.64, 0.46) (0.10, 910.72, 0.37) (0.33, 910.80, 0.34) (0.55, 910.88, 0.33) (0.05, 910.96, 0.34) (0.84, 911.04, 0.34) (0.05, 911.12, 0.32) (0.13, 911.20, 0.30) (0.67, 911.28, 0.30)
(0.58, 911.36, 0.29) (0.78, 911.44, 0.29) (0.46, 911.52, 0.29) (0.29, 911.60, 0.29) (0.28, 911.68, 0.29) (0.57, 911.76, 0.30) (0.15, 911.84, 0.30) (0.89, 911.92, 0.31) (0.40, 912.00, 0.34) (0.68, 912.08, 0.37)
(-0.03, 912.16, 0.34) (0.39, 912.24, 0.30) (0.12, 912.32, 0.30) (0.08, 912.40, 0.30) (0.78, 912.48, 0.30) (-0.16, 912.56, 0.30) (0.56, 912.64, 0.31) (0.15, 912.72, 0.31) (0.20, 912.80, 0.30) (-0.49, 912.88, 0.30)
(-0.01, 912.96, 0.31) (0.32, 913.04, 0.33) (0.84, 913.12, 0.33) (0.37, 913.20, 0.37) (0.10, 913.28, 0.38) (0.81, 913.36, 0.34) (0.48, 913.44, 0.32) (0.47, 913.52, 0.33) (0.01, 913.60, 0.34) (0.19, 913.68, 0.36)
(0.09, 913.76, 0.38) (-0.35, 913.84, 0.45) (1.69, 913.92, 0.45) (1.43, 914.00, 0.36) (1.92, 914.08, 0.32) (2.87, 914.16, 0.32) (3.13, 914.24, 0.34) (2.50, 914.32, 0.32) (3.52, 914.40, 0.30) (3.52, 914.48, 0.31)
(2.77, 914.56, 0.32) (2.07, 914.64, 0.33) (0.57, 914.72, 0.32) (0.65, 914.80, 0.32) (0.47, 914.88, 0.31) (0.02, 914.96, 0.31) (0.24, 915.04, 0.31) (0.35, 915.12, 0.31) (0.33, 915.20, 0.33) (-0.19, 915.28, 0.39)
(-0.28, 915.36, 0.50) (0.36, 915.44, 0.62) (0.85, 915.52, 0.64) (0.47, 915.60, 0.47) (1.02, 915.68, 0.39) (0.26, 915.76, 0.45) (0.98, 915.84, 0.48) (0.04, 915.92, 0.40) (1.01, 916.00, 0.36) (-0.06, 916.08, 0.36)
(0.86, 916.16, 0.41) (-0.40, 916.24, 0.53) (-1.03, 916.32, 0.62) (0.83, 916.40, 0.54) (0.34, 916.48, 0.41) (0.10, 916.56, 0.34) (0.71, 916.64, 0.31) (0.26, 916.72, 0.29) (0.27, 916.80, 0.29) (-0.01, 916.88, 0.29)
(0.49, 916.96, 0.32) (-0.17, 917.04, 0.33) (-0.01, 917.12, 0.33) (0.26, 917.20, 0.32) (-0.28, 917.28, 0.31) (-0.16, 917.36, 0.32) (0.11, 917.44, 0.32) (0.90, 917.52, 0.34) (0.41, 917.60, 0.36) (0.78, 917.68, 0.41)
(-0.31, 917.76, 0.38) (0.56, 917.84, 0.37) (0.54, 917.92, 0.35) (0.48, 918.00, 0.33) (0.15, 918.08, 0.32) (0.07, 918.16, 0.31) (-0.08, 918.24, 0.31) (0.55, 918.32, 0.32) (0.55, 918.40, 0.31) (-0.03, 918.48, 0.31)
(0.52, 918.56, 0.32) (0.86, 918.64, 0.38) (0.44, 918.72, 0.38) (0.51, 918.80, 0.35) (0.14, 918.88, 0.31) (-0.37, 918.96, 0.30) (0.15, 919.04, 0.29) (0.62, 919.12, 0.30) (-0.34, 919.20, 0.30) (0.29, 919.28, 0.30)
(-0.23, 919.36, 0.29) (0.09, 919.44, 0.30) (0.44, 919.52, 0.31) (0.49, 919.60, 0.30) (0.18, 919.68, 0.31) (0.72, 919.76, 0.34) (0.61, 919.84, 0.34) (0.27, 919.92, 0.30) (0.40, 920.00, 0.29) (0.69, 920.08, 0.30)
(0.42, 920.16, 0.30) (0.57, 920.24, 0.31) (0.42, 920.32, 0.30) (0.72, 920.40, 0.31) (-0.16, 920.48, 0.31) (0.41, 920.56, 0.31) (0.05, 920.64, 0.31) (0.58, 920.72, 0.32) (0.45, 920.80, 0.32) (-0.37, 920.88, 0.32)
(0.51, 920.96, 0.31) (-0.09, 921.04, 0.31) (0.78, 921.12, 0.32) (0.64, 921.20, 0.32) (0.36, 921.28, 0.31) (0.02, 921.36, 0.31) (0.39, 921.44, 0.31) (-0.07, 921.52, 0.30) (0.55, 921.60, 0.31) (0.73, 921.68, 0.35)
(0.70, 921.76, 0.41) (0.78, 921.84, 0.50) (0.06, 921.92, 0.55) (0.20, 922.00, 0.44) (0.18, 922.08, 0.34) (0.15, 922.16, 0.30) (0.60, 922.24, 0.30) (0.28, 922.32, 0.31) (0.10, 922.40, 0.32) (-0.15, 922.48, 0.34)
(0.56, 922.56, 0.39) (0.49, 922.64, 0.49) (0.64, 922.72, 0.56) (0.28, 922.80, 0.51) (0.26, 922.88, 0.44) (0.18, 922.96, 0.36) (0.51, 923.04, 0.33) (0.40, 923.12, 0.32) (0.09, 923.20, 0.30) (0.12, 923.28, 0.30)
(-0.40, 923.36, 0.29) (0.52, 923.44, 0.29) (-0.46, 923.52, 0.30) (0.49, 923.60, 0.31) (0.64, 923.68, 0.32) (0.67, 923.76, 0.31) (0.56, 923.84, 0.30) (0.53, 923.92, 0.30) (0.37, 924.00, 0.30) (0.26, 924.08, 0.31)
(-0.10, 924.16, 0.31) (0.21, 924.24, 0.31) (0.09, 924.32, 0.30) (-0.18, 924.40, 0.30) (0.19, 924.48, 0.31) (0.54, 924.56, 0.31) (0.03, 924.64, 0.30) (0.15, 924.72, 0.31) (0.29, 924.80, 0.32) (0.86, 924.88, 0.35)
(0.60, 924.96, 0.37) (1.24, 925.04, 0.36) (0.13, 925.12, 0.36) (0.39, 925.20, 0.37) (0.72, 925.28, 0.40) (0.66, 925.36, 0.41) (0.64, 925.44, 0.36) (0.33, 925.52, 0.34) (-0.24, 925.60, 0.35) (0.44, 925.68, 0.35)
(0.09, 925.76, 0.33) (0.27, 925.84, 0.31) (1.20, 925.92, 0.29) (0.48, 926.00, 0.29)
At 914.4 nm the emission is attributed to [O III] 5007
